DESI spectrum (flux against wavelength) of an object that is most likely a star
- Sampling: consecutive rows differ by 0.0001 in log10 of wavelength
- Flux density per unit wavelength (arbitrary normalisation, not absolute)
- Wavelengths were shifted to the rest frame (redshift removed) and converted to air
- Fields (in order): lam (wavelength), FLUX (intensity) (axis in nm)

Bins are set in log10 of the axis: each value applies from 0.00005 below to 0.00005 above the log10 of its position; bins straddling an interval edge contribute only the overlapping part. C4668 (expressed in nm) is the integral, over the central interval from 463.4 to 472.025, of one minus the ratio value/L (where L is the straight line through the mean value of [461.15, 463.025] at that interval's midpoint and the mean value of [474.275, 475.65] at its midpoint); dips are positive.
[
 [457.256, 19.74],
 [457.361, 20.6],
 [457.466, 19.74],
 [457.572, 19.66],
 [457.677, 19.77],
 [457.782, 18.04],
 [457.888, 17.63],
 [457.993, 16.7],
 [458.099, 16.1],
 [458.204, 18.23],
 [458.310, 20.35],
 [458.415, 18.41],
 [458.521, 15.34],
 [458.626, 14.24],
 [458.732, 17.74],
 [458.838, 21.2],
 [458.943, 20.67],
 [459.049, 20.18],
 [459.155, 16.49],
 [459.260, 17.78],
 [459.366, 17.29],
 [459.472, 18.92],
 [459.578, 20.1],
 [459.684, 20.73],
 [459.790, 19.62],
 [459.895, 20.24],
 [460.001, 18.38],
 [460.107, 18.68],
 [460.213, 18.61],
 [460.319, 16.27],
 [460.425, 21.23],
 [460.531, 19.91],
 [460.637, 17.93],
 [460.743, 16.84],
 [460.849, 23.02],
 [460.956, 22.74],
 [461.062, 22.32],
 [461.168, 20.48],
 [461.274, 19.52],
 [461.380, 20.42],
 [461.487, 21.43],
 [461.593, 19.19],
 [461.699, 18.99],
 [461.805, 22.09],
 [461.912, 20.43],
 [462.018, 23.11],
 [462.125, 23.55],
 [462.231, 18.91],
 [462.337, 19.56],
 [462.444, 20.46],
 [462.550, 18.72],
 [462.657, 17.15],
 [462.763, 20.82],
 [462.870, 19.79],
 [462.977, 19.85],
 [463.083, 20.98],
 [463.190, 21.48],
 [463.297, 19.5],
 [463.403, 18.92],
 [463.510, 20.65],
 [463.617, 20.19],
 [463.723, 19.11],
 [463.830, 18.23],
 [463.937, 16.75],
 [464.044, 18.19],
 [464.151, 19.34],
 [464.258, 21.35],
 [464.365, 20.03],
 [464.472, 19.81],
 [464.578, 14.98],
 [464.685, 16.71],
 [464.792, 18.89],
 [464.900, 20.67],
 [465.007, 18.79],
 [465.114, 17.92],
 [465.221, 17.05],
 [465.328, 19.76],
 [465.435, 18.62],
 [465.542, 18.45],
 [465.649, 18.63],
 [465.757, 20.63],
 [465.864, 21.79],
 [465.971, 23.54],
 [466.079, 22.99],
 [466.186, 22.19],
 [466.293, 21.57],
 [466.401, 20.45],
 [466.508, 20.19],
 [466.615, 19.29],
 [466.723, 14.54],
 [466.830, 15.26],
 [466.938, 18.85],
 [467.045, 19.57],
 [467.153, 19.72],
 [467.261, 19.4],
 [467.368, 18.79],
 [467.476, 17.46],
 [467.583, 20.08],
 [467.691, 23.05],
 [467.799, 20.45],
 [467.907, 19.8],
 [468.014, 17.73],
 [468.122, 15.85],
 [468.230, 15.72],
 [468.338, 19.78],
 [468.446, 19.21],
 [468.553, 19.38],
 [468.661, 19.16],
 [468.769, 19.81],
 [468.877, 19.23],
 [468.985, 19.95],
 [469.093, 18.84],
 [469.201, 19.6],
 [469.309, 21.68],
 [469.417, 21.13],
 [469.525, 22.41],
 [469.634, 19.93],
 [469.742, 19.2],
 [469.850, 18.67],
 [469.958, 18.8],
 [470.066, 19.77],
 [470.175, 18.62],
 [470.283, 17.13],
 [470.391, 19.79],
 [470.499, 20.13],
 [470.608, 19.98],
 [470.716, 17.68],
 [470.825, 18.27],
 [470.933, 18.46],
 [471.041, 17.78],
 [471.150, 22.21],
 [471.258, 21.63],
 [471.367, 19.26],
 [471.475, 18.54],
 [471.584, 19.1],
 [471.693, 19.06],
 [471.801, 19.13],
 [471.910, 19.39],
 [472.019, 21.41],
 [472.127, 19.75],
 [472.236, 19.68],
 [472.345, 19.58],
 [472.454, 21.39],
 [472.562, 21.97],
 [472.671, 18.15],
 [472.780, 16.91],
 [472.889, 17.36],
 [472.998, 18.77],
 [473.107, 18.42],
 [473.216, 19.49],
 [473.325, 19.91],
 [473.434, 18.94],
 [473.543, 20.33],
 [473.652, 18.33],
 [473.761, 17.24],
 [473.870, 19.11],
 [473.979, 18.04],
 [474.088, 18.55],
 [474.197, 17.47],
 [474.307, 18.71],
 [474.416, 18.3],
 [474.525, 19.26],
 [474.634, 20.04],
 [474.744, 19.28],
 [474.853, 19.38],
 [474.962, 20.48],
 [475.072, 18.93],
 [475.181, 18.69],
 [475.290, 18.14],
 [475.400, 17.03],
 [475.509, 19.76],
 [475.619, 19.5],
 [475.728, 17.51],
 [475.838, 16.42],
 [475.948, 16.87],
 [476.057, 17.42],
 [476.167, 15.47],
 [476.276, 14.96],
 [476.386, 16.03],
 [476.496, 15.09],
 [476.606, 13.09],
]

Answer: 0.17 nm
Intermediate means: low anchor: 20.2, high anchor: 19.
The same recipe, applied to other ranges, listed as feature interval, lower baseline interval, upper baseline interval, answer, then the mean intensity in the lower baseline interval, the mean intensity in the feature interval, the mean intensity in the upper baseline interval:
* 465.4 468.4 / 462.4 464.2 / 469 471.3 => 0.010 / 19.4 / 19.4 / 19.6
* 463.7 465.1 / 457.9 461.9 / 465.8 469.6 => 0.058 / 19.1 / 18.6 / 19.7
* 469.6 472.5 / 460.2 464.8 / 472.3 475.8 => -0.045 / 19.8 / 19.4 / 18.9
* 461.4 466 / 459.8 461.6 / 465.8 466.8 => 0.140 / 19.9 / 19.6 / 20.6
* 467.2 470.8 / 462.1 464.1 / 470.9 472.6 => 0.084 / 19.6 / 19.3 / 19.9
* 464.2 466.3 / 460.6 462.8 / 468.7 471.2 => 0.034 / 20.4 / 19.7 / 19.5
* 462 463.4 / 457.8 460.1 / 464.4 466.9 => -0.097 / 18.4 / 20.2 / 19.3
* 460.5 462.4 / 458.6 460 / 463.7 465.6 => -0.182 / 18.9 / 20.6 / 18.6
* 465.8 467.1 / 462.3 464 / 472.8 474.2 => -0.054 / 19.5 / 20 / 18.6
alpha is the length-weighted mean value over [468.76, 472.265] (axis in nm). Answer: 19.6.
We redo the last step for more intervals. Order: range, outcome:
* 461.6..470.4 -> 19.5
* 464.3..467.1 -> 19.3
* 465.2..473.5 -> 19.4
